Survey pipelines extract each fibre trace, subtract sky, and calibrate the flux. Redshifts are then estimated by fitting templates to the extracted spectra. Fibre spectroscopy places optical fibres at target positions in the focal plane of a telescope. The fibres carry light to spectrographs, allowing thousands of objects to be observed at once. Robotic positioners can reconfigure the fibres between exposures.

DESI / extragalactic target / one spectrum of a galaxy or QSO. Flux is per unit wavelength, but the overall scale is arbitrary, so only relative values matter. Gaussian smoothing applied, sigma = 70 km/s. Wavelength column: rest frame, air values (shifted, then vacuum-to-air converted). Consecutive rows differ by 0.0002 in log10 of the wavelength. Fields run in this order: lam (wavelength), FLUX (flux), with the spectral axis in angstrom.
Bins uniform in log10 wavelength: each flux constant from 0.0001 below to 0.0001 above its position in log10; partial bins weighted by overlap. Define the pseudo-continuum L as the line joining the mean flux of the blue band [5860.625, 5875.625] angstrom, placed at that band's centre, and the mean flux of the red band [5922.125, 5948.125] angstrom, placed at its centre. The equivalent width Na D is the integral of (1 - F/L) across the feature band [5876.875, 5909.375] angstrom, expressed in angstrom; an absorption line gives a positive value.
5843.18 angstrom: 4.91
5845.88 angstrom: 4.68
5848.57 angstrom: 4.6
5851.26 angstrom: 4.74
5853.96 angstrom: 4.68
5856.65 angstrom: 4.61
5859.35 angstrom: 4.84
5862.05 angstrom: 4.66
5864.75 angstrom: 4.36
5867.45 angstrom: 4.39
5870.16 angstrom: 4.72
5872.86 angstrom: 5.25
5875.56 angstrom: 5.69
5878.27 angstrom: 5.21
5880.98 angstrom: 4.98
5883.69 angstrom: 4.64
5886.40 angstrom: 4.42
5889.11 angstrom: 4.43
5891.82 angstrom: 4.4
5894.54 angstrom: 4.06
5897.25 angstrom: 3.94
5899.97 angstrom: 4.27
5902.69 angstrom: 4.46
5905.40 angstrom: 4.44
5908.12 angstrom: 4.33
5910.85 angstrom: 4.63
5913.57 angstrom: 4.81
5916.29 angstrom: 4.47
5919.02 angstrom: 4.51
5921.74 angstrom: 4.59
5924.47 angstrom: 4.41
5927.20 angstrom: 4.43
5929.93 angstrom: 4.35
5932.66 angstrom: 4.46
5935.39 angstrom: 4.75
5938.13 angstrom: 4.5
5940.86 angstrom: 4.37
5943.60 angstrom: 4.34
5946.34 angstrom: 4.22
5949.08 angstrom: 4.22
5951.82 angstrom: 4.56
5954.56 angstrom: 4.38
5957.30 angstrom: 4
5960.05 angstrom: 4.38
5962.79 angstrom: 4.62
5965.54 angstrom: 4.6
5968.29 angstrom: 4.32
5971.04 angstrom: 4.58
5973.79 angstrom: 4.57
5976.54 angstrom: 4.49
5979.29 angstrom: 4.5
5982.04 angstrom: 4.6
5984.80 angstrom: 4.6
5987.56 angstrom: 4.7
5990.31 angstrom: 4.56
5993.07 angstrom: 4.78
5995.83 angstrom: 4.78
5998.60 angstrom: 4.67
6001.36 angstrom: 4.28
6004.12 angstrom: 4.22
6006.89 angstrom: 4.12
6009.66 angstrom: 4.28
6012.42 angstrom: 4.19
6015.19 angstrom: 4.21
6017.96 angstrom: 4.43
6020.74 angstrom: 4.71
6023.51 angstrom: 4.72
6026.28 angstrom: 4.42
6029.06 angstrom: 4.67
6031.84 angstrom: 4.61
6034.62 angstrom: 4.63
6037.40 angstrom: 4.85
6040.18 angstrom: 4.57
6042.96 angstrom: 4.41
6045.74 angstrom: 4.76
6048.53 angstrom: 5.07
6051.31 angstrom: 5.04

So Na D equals 1.3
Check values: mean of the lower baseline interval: 4.77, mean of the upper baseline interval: 4.43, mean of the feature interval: 4.47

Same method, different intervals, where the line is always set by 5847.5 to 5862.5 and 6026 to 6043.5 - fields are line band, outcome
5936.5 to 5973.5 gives 2.0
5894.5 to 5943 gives 2.3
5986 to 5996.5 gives -0.2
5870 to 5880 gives -1.2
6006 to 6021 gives 1.0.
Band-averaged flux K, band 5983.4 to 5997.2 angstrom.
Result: 4.68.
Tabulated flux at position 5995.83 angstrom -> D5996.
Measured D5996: 4.78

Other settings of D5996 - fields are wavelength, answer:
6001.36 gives 4.28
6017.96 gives 4.43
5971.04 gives 4.58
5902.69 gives 4.46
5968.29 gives 4.32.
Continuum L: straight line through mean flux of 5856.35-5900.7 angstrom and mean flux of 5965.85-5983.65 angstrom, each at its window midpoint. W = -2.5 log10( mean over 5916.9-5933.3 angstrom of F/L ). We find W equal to 0.03 mag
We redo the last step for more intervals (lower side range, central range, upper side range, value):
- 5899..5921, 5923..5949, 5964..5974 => 0.02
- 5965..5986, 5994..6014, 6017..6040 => 0.05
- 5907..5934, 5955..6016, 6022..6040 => 0.03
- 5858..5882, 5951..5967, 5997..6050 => 0.06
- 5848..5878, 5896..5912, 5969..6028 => 0.09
